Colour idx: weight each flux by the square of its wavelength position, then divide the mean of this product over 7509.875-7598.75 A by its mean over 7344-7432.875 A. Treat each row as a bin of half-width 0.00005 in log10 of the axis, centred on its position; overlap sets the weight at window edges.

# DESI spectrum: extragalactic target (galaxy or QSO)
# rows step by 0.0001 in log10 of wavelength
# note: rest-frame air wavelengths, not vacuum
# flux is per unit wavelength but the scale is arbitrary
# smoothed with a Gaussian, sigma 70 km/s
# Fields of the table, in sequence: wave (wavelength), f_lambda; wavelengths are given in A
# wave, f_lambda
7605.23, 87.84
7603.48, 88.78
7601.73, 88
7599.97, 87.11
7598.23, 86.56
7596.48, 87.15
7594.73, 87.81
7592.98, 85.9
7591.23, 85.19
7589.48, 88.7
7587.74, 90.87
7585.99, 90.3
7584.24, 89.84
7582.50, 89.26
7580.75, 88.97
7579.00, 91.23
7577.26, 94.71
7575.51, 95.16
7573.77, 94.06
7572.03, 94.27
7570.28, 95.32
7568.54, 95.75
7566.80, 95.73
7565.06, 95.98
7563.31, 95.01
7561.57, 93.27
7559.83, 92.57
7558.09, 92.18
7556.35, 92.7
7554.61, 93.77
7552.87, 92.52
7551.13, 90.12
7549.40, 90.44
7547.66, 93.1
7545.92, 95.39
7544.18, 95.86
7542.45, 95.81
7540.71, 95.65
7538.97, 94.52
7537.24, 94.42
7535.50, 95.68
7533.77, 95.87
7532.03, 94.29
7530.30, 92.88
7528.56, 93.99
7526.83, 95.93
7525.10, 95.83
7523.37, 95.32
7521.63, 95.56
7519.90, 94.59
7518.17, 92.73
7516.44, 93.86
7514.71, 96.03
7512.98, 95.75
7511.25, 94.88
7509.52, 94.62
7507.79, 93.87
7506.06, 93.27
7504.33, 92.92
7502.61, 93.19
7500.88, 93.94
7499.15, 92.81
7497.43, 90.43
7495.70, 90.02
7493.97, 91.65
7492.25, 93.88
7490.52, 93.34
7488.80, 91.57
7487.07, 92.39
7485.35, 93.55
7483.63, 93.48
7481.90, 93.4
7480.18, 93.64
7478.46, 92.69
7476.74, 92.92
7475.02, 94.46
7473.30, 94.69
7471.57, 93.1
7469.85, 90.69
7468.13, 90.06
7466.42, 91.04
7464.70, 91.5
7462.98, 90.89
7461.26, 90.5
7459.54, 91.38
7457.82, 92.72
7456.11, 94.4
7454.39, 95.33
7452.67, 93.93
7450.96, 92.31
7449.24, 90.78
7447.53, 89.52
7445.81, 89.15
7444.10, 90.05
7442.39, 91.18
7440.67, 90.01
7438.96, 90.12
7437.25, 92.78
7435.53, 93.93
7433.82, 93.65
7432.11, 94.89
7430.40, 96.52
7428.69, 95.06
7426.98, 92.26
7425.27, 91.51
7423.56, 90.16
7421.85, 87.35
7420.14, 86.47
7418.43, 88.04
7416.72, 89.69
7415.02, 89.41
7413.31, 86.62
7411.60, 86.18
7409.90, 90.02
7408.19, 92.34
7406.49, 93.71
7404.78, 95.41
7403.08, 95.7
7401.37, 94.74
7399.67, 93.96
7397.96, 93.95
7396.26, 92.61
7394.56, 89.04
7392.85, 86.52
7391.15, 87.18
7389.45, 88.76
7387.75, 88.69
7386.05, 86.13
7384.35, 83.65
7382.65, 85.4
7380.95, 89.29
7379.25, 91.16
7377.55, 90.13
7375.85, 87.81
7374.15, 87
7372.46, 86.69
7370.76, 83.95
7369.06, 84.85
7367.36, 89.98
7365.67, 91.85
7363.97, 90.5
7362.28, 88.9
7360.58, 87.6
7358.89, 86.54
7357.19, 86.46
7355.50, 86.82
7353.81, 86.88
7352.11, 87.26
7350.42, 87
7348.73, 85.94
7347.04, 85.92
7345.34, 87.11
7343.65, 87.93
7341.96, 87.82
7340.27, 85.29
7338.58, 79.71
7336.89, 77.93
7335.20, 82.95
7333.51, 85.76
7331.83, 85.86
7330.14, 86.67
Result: 1.09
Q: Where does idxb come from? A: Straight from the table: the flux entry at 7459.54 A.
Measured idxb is 91.38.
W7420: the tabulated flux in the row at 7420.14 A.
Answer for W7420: 86.47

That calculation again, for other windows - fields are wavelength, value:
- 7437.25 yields 92.78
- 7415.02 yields 89.41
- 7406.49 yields 93.71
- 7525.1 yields 95.83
